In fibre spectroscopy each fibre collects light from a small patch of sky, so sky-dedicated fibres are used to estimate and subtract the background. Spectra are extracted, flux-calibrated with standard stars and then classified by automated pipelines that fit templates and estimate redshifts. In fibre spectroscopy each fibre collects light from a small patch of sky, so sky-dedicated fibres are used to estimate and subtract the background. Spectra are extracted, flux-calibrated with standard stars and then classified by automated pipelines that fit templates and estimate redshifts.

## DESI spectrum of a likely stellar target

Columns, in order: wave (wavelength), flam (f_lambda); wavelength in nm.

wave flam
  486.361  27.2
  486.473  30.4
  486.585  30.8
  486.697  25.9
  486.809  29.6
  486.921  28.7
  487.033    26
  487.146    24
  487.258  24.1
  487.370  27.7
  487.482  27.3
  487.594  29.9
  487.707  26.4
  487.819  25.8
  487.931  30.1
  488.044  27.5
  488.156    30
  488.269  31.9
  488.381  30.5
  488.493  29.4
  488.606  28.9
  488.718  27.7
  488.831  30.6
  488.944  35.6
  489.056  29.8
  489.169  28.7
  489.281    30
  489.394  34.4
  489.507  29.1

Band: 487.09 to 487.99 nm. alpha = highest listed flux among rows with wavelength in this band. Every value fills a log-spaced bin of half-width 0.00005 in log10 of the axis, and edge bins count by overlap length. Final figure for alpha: 30.1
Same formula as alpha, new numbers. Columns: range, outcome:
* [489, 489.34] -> 30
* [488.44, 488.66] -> 29.4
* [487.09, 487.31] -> 24.1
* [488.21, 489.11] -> 35.6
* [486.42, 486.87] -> 30.8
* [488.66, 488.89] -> 30.6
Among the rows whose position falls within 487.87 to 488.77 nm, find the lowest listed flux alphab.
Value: 27.5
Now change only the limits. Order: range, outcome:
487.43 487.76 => 26.4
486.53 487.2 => 24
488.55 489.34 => 27.7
